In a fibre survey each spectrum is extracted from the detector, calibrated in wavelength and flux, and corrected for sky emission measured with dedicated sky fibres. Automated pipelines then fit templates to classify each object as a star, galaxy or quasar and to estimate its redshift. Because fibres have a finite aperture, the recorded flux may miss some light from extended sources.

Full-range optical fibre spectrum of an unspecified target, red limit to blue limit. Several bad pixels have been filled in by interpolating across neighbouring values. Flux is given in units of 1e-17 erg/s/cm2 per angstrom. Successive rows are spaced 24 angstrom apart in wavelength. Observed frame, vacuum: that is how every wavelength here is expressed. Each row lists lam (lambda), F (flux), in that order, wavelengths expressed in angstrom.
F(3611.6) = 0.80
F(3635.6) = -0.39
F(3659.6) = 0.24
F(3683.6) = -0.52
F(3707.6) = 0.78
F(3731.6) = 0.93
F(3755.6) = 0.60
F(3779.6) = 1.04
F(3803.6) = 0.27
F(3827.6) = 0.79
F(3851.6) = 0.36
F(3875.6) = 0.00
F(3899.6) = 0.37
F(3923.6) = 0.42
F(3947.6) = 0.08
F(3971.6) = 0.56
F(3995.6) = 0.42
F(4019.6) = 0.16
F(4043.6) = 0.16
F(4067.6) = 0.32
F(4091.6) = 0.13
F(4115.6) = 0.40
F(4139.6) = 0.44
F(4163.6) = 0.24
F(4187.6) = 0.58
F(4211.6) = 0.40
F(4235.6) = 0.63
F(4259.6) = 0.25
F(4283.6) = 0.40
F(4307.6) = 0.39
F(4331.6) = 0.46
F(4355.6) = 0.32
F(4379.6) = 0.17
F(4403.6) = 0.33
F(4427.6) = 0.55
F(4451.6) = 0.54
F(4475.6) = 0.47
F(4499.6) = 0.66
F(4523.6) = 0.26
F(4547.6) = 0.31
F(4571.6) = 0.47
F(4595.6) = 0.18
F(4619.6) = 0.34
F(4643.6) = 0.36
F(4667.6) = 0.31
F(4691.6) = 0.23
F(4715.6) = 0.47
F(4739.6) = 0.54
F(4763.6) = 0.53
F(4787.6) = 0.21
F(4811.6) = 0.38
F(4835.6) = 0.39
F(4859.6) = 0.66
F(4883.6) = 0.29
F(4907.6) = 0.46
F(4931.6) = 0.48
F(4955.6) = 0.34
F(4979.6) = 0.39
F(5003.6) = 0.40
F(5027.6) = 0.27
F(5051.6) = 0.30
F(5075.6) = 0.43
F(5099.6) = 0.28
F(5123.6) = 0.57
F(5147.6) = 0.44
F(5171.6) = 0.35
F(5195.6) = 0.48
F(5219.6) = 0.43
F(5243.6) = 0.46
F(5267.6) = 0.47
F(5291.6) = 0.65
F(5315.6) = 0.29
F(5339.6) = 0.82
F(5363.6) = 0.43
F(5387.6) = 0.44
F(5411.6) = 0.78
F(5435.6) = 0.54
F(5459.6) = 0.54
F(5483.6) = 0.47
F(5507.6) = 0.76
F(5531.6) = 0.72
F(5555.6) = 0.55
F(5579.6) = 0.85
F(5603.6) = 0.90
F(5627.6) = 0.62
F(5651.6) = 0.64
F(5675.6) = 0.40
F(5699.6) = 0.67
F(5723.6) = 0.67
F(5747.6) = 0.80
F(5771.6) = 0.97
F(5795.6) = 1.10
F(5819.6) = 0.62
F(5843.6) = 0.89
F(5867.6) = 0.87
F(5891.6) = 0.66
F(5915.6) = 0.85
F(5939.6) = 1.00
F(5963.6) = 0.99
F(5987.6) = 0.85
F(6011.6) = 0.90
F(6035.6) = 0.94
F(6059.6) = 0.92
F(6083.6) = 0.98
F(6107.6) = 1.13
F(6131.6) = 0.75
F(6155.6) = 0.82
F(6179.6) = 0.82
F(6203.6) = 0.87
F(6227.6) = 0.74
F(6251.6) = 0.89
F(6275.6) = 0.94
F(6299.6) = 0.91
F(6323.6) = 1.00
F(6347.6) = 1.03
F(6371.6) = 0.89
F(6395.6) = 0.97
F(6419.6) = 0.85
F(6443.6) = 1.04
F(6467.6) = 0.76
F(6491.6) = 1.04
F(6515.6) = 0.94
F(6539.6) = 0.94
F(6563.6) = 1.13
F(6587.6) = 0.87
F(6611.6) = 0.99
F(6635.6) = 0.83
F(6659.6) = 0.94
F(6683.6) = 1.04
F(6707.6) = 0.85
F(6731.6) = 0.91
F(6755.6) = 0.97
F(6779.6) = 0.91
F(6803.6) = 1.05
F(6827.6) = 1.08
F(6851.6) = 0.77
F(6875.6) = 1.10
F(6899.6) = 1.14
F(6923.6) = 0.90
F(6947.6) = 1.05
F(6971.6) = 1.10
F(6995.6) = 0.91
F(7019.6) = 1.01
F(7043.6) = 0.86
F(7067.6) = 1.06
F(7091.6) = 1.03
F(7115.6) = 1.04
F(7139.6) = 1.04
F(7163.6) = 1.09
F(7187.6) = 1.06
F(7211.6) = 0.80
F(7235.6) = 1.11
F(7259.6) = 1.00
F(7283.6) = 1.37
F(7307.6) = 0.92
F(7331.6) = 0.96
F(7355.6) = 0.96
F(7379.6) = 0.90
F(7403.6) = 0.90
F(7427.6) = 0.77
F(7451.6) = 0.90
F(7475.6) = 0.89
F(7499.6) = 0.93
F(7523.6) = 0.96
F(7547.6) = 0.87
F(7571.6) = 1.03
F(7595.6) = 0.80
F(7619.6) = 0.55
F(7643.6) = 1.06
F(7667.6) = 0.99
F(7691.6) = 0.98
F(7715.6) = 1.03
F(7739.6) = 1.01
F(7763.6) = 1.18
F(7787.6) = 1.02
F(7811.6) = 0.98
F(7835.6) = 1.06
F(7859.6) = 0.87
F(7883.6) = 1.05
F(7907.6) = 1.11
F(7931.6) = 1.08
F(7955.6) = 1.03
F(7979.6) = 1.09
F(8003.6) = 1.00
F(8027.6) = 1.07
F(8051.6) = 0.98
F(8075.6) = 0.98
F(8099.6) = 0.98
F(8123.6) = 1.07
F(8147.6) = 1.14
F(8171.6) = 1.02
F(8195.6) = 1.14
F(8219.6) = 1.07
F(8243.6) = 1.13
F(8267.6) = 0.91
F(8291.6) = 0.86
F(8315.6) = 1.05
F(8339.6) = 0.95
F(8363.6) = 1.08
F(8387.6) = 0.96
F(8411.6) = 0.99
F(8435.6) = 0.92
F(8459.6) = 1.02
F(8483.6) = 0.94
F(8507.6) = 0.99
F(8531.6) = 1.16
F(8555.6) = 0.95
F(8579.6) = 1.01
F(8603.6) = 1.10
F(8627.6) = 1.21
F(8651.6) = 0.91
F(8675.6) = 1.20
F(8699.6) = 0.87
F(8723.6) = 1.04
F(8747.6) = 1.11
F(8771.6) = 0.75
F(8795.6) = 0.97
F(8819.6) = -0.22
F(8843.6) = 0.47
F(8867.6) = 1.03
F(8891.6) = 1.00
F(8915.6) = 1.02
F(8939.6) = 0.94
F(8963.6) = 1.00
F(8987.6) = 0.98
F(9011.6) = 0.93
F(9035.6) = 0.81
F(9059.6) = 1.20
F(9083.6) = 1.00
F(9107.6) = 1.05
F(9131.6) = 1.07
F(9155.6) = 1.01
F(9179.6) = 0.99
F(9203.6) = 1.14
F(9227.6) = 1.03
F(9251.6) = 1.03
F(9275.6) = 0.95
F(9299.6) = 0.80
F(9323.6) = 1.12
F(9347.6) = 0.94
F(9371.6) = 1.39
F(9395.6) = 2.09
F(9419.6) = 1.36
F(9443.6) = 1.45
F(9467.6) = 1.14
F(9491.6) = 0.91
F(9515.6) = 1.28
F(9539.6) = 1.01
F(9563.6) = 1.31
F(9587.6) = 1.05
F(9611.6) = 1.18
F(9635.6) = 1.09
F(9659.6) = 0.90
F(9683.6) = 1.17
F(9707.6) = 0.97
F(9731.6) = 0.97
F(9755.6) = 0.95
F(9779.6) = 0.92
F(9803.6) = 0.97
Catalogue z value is 0.431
